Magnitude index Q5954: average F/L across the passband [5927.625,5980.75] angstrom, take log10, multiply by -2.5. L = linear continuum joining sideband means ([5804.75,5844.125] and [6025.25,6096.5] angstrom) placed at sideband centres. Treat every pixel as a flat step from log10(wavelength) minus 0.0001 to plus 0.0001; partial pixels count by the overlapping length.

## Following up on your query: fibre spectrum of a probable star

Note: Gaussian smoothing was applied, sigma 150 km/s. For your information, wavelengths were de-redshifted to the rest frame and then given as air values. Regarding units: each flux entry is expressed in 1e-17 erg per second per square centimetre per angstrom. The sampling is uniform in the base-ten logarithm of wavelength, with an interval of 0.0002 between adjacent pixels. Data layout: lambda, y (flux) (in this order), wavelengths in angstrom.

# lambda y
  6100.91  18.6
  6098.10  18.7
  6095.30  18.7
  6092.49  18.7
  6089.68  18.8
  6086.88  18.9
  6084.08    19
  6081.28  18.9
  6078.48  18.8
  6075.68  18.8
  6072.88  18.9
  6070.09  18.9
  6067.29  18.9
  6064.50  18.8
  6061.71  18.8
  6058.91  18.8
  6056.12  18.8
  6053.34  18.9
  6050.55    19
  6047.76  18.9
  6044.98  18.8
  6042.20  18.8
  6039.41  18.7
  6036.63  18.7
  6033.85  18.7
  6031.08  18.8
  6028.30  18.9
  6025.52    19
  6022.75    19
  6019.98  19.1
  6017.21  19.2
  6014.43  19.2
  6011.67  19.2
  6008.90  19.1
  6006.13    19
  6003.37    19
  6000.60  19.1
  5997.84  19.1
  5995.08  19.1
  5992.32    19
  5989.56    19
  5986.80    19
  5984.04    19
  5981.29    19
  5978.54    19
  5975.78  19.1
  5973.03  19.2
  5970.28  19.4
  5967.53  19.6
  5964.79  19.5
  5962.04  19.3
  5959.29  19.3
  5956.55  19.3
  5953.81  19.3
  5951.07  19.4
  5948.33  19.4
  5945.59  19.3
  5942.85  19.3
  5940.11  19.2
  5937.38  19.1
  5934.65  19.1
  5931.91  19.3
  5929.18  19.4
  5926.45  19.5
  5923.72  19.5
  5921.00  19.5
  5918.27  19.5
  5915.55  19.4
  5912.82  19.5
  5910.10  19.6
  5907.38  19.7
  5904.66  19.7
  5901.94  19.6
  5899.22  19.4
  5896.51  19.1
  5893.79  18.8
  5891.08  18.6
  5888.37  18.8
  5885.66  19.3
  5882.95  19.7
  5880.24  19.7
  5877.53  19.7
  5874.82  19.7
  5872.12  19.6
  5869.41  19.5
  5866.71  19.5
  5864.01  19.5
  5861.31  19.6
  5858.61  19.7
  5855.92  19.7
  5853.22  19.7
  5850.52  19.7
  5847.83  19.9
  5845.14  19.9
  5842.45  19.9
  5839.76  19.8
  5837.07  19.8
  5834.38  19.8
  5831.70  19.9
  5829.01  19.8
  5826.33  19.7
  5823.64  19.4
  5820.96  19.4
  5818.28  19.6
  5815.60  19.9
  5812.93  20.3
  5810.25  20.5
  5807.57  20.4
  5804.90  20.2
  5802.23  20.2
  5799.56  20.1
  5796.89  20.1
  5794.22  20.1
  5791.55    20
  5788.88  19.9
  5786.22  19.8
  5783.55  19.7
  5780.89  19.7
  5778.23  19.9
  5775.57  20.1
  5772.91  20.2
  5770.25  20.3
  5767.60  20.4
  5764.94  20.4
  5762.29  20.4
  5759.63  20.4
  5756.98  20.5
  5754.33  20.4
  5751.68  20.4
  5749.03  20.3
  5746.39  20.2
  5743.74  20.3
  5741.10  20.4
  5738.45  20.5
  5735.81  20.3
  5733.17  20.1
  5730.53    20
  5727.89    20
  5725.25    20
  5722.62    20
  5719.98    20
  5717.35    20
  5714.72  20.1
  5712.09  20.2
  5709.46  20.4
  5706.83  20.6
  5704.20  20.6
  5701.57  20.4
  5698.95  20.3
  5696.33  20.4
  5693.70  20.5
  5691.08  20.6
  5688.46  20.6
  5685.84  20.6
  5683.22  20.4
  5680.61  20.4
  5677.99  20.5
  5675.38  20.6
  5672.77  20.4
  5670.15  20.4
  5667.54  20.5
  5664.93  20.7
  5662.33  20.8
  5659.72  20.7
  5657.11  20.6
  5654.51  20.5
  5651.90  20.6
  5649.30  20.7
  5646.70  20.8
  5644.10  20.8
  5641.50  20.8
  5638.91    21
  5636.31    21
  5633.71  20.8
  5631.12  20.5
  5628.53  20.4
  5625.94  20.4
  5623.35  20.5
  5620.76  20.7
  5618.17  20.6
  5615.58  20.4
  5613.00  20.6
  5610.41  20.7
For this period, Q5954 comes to 0.00 mag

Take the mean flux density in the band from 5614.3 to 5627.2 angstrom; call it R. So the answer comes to 20.5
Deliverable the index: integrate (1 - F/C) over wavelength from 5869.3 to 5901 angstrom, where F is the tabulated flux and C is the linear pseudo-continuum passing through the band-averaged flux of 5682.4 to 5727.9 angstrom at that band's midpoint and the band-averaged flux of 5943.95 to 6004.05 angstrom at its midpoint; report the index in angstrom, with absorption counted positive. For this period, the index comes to 0.4 angstrom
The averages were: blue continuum 20.3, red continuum 19.2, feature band 19.3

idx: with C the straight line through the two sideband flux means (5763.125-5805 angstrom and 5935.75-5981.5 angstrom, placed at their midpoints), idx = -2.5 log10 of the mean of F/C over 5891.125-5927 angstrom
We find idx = 0.01 mag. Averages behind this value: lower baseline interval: 20.1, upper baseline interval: 19.3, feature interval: 19.4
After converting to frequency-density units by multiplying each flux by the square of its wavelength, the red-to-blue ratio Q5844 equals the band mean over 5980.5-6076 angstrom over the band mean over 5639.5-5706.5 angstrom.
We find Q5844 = 1.0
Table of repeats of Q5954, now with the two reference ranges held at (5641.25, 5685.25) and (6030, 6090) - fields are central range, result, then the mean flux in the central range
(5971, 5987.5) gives 0.01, 19.1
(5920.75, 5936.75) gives 0.00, 19.4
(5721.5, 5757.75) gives 0.00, 20.2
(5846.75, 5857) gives 0.00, 19.7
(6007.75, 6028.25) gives 0.00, 19.1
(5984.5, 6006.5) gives 0.01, 19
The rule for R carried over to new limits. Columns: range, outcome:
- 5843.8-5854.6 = 19.8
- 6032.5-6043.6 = 18.7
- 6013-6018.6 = 19.2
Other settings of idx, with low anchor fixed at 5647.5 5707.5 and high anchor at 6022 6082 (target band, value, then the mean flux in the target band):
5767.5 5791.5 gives 0.01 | 20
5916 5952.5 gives 0.00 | 19.3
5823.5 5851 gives 0.00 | 19.8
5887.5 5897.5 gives 0.04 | 18.8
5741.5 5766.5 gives -0.01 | 20.4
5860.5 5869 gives 0.01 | 19.5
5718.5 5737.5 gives 0.01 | 20.1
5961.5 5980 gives 0.00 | 19.3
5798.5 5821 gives -0.01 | 20.1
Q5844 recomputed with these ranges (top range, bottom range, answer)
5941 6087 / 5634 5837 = 1.03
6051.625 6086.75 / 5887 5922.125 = 1.03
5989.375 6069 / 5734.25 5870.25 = 1.02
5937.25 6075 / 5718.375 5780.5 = 1.03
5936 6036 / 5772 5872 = 1.02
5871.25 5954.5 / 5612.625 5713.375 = 1.03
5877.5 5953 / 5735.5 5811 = 1.01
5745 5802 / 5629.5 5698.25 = 1.02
